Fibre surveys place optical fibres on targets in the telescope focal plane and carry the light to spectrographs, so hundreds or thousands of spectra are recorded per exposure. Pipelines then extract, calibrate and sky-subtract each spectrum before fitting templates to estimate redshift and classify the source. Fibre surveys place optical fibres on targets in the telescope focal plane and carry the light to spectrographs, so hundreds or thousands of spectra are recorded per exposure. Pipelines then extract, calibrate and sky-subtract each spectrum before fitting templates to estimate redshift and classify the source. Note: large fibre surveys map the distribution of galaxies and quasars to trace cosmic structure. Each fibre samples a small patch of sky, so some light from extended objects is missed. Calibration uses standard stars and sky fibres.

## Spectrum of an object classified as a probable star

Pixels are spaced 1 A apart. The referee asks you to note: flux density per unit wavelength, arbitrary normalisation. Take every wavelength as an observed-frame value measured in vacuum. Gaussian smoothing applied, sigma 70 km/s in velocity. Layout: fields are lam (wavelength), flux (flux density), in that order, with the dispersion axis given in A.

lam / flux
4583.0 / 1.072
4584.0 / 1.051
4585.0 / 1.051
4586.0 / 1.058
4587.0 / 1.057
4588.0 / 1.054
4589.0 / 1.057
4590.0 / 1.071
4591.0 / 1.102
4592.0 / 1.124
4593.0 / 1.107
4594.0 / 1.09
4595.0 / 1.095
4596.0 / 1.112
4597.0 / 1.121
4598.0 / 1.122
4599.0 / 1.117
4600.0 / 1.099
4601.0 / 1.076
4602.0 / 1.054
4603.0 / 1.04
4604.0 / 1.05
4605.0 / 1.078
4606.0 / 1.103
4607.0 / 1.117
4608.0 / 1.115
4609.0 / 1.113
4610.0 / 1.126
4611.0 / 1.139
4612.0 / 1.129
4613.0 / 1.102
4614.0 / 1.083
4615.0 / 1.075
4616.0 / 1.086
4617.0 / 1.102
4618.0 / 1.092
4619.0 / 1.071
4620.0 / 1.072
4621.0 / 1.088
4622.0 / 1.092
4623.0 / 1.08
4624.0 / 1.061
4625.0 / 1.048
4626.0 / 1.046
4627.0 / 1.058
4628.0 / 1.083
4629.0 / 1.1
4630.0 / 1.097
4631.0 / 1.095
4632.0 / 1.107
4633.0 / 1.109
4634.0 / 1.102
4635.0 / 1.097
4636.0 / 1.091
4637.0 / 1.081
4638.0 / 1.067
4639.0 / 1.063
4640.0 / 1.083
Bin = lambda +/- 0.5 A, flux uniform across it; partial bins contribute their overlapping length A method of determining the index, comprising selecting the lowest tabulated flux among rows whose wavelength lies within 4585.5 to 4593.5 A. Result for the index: 1.054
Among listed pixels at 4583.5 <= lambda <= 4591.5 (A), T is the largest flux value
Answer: 1.102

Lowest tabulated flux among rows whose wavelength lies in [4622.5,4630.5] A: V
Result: 1.046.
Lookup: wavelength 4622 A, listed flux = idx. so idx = 1.092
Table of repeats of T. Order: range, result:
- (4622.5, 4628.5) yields 1.083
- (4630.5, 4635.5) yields 1.109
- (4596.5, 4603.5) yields 1.122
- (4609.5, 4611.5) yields 1.139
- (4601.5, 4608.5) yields 1.117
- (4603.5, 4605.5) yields 1.078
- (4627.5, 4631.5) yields 1.1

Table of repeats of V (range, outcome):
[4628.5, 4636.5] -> 1.091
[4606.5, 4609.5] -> 1.113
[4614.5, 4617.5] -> 1.075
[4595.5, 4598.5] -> 1.112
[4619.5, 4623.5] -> 1.072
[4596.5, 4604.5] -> 1.04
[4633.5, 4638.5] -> 1.067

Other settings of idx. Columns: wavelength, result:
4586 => 1.058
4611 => 1.139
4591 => 1.102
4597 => 1.121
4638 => 1.067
